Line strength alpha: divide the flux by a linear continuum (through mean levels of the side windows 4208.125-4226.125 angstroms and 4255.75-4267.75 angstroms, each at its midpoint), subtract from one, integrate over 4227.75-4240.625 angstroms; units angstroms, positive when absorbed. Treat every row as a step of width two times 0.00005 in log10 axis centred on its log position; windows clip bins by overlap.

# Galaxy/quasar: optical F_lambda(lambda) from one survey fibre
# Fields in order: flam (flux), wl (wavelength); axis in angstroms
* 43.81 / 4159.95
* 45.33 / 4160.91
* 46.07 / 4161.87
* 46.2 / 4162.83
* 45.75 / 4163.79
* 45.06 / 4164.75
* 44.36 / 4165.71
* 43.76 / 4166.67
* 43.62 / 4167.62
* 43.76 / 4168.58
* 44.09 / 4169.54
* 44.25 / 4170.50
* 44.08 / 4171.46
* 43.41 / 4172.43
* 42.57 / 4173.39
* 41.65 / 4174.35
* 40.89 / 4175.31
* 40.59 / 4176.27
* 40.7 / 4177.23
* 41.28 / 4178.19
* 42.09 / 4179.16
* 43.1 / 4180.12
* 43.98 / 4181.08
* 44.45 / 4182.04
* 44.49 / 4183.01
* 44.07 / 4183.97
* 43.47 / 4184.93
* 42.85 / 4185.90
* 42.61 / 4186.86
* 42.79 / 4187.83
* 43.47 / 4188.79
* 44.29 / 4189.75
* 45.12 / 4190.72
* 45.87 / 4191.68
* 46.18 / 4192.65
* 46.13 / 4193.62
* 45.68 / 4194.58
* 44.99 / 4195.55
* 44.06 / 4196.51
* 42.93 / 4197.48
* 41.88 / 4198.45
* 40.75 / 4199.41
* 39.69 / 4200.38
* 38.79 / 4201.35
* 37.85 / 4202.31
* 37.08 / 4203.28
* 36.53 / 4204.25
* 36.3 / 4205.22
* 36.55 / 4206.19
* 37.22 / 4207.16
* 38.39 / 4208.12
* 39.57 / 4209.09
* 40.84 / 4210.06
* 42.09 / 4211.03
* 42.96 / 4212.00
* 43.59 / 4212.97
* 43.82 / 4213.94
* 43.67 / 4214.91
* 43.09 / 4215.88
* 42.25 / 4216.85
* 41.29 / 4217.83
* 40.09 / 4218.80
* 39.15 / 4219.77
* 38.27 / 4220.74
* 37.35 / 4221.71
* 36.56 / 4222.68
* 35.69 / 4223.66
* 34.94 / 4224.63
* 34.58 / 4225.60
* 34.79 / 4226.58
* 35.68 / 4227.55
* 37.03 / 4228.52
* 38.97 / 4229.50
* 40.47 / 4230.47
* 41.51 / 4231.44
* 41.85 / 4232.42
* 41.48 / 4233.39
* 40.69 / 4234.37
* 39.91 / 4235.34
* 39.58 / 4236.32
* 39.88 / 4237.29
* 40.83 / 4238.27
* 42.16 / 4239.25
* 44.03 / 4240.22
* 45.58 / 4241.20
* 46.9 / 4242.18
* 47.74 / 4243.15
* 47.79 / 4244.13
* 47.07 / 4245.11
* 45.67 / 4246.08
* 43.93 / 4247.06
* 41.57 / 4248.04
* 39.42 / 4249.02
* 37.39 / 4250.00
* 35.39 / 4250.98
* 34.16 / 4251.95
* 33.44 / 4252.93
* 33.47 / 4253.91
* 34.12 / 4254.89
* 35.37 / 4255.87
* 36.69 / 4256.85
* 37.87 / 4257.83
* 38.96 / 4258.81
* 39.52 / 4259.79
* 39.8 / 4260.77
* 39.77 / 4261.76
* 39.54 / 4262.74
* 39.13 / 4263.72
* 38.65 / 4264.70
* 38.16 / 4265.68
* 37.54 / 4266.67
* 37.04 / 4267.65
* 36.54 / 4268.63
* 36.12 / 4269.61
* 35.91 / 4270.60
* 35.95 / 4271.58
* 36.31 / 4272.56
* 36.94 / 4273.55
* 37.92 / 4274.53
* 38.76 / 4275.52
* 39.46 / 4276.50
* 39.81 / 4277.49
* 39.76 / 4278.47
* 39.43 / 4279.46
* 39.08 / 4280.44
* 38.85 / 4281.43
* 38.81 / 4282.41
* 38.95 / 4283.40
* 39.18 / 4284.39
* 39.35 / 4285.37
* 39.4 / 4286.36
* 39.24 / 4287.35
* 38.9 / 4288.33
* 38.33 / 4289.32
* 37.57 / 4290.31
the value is -0.4 angstroms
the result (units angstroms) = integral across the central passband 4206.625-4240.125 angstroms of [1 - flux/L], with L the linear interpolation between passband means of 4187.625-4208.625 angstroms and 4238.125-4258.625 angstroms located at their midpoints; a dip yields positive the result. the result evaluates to 0.99 angstroms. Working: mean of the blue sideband 41.5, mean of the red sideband 40.5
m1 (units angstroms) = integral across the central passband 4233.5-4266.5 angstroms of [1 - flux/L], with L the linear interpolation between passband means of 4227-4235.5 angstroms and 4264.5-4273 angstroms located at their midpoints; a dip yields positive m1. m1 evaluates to -1.5 angstroms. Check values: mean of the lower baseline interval 39.7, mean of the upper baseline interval 36.9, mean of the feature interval 40.1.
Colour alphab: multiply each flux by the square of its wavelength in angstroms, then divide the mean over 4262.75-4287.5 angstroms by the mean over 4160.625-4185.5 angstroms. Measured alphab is 0.92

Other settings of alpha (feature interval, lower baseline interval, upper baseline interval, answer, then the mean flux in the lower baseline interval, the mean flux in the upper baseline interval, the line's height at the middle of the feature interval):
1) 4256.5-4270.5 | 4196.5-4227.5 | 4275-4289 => 0.4 angstroms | 39.3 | 39.2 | 39.2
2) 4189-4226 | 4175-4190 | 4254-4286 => 0.7 angstroms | 42.8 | 38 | 41.5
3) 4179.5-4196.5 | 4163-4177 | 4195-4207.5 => -1.3 angstroms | 43.4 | 39.6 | 41.2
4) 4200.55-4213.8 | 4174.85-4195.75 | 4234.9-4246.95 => 1.4 angstroms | 43.6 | 43.9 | 43.7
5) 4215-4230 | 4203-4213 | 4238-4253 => 0.8 angstroms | 39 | 42.3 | 40.3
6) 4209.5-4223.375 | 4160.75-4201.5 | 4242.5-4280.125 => 0.2 angstroms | 43.5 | 38.8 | 41.4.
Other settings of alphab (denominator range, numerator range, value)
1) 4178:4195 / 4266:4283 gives 0.90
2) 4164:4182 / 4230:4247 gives 1.03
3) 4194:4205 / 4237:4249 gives 1.11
